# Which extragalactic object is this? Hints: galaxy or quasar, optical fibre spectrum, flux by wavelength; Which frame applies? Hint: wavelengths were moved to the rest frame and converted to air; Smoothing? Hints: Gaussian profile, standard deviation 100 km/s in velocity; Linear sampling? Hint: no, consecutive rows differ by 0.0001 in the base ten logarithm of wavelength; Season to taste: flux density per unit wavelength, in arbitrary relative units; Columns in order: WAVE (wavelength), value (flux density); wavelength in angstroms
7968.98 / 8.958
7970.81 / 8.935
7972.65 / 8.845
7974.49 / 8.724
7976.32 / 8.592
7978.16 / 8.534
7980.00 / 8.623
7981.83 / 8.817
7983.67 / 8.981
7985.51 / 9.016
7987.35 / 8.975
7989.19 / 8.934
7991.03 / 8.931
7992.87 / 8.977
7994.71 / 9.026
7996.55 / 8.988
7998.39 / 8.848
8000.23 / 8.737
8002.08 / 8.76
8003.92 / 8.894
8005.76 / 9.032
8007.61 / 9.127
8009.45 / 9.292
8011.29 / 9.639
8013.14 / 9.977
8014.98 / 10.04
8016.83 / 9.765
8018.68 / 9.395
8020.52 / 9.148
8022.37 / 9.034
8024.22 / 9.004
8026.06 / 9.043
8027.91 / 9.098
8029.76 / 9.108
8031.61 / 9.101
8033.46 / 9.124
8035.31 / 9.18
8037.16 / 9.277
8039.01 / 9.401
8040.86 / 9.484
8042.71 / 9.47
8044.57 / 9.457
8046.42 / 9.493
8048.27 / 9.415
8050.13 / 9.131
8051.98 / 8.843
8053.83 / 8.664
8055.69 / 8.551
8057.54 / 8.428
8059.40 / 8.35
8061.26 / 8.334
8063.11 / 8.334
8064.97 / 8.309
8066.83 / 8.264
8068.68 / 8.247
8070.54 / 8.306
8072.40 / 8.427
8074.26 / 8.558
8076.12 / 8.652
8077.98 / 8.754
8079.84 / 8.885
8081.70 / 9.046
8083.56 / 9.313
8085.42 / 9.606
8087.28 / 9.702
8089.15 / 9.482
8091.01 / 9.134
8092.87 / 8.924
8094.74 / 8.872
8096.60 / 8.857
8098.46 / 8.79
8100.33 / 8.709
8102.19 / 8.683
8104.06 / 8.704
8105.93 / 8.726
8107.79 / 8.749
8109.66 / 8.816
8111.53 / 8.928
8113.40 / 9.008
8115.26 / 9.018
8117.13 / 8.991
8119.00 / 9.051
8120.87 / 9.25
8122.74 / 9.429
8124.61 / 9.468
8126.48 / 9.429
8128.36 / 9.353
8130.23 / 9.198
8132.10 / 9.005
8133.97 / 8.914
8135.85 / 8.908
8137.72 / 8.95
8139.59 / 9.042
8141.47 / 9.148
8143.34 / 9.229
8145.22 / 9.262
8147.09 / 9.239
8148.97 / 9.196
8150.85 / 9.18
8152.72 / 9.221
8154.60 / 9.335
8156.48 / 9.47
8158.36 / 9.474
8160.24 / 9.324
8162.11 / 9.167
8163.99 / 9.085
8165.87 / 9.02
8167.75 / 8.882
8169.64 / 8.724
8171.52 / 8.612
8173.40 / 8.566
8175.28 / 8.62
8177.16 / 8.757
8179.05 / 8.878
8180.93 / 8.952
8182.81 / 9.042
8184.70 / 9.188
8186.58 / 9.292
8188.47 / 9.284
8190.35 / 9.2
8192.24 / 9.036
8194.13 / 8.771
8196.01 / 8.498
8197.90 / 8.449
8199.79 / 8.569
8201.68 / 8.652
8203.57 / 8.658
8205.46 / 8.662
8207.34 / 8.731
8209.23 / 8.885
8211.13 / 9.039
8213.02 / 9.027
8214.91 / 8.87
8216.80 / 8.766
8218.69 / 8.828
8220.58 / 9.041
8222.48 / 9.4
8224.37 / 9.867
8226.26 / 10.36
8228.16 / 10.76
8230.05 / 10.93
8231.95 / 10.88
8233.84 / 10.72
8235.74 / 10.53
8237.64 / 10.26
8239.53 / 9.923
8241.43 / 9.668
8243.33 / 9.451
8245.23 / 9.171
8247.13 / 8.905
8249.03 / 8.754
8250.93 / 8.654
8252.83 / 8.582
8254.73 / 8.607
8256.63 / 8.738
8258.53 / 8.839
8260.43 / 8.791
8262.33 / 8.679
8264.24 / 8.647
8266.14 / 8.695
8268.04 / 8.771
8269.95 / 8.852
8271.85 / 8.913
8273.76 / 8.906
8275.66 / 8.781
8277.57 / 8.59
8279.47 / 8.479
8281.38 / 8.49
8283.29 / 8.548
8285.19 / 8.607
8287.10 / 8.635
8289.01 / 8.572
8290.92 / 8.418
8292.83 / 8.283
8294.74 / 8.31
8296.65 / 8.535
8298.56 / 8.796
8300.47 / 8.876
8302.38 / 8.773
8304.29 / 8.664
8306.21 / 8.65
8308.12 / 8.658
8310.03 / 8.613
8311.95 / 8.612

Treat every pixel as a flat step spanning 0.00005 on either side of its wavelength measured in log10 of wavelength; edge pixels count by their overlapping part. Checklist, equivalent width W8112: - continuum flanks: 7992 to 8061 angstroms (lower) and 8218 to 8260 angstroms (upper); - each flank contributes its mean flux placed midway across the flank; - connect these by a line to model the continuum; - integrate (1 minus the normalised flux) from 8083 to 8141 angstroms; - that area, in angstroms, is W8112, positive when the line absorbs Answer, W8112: 1.6 angstroms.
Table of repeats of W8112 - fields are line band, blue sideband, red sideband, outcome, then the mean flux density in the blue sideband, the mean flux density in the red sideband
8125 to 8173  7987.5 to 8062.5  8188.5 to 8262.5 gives 0.3 angstroms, 9.11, 9.24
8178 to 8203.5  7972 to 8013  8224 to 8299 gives 0.5 angstroms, 8.94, 9.12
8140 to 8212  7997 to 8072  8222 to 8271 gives 2.5 angstroms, 9.02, 9.44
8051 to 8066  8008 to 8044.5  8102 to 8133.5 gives 1.2 angstroms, 9.35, 9.05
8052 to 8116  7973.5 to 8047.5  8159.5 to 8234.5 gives 2.6 angstroms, 9.13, 9.15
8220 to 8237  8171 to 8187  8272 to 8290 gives -3.0 angstroms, 8.88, 8.63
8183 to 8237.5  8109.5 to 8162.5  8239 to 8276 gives -1.9 angstroms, 9.18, 8.91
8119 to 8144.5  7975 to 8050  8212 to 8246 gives 0.9 angstroms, 9.14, 9.81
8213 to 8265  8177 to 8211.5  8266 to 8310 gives -3.9 angstroms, 8.87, 8.64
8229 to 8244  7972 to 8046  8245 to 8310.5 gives -2.7 angstroms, 9.11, 8.67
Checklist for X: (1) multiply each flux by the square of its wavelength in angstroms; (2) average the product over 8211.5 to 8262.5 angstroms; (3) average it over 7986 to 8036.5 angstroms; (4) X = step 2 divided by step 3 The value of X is 1.09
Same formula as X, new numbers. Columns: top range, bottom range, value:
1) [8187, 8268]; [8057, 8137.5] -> 1.07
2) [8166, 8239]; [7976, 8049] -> 1.06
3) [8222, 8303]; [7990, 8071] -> 1.07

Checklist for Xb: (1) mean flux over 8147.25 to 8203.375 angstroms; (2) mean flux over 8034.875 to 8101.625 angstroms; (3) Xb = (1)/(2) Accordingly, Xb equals 1.01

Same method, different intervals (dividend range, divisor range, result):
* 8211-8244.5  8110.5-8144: 1.07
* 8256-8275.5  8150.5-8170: 0.96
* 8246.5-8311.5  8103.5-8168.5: 0.95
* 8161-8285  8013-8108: 1.01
